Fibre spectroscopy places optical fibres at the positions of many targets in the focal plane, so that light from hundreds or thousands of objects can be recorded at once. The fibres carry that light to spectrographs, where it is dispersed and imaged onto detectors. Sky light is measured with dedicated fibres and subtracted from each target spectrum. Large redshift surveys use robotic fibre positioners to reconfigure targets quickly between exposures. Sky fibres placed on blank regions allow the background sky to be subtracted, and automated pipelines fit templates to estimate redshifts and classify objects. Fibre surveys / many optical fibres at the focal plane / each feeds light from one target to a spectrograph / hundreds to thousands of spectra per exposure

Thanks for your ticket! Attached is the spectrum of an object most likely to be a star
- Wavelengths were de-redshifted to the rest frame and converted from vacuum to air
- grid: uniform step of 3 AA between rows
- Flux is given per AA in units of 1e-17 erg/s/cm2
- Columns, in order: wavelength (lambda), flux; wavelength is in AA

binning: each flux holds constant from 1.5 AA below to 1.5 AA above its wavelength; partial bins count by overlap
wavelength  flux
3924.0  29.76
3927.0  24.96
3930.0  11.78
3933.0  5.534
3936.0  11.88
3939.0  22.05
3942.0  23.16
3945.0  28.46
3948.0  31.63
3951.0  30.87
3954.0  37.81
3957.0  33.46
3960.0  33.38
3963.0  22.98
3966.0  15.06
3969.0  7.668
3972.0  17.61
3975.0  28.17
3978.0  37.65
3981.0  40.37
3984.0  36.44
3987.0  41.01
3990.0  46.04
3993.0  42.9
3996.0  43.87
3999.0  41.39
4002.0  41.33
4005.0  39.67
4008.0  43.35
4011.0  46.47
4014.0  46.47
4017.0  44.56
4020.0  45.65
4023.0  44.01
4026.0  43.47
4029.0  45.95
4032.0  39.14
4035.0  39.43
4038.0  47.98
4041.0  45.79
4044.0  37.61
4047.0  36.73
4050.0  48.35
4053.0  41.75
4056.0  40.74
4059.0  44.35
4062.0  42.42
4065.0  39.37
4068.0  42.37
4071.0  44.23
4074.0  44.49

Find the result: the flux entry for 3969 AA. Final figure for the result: 7.668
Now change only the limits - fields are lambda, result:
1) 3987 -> 41.01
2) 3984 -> 36.44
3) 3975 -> 28.17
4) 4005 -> 39.67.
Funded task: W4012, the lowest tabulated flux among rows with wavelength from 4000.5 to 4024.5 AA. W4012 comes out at 39.67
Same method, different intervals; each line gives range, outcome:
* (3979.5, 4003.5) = 36.44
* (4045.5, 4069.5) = 36.73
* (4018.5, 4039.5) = 39.14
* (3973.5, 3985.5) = 28.17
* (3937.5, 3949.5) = 22.05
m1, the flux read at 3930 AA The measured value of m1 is 11.78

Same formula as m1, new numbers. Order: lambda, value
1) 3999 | 41.39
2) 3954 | 37.81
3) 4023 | 44.01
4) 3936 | 11.88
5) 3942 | 23.16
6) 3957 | 33.46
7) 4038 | 47.98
